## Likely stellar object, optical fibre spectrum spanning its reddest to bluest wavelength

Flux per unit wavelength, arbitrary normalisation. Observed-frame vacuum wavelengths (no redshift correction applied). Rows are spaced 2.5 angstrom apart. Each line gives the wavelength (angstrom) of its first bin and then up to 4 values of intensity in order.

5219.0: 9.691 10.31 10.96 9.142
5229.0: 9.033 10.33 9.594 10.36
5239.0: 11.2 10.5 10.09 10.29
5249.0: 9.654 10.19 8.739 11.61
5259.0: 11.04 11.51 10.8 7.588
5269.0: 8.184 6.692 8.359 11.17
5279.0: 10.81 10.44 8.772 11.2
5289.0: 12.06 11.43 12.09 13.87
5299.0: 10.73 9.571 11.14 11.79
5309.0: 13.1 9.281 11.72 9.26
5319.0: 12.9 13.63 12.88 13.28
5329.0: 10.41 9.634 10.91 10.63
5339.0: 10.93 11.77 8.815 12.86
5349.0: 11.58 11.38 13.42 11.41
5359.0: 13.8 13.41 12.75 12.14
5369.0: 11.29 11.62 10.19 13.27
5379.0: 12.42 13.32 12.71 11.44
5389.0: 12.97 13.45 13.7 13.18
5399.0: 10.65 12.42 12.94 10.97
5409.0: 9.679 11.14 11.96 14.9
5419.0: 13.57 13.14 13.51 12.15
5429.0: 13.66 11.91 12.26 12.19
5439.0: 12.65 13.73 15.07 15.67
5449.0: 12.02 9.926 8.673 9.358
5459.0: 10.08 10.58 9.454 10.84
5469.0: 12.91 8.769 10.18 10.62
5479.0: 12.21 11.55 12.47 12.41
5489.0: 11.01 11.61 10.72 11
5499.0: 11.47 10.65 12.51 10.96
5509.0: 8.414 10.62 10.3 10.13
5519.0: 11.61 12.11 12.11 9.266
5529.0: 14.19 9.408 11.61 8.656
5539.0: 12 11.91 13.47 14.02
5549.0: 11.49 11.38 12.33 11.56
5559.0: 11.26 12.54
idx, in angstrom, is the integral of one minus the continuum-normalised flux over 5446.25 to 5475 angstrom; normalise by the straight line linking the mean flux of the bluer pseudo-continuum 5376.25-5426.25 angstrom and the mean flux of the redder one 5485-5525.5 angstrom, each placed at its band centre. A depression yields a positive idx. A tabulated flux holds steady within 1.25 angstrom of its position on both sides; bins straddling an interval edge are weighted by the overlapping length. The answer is 2.91 angstrom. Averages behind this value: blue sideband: 12.5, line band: 10.5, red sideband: 11.1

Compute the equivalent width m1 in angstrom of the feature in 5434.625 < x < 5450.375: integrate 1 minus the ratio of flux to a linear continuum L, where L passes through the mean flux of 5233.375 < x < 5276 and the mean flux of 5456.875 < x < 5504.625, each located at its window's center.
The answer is -3.8 angstrom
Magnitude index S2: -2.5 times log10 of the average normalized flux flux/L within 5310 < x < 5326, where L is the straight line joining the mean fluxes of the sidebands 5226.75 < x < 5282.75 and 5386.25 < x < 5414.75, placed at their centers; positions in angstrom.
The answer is -0.083 mag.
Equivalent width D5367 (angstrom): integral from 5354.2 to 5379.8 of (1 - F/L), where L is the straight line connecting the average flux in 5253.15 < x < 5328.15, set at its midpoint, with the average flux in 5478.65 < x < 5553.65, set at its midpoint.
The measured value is -2.9 angstrom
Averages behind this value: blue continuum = 10.9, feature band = 12.3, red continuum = 11.4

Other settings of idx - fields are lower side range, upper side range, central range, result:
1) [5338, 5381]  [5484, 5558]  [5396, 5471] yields -1.9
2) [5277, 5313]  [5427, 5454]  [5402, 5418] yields 0.5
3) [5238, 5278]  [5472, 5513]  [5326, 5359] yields -3.4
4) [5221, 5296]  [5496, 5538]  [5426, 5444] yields -3.7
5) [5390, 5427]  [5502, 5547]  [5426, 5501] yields 2.2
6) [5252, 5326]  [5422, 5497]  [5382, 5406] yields -2.7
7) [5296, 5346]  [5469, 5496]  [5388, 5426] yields -4.3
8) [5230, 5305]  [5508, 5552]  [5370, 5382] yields -1.5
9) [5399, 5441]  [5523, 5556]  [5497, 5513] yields 1.5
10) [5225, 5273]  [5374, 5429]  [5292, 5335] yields -2.3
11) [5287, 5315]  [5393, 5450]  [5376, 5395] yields -0.8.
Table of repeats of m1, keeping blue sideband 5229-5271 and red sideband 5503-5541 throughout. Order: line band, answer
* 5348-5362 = -2.83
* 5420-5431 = -2.53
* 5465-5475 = 0.09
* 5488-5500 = -0.35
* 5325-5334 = -0.74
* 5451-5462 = 1.09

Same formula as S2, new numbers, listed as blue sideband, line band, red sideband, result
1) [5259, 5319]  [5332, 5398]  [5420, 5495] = -0.094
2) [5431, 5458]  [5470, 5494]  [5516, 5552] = 0.066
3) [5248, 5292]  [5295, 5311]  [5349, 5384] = -0.078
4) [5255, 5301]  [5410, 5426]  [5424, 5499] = -0.144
